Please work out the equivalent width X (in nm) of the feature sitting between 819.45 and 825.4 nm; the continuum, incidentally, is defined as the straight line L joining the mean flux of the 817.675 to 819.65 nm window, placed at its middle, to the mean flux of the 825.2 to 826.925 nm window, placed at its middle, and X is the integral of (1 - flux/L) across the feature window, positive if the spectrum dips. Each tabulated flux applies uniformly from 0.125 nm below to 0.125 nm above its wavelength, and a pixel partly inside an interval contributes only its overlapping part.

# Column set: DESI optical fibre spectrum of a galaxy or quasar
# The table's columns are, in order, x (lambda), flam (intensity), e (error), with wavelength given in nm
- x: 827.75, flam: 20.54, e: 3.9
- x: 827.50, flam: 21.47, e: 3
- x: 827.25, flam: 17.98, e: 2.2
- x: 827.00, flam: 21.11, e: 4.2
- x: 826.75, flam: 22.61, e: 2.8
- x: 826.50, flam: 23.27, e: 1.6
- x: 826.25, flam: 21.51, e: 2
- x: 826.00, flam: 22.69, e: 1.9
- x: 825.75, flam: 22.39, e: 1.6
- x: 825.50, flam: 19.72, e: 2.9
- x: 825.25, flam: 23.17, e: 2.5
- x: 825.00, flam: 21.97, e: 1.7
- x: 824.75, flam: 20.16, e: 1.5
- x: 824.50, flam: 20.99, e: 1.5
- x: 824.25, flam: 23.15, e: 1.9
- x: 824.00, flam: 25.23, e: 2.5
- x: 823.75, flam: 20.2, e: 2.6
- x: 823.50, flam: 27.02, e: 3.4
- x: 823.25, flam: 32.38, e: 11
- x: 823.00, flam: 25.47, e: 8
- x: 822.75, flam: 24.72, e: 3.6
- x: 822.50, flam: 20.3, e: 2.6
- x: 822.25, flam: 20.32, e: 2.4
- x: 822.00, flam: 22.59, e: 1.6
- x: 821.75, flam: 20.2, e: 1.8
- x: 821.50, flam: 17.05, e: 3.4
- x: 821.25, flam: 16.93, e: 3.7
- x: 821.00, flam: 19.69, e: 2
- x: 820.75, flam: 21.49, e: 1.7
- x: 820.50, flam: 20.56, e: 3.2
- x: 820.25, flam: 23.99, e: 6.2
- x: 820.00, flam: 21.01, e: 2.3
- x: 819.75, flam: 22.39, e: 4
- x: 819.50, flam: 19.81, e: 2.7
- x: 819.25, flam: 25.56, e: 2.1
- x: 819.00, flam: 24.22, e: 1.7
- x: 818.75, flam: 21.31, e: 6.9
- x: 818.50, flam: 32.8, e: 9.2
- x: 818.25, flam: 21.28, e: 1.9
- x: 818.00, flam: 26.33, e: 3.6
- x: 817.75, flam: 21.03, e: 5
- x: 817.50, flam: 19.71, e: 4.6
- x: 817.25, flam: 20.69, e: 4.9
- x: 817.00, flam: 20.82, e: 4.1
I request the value 0.24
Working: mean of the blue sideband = 24.1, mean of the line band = 22.1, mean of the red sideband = 22.1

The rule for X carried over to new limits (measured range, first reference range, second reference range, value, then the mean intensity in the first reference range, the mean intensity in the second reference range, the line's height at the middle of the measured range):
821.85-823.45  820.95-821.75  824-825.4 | -0.38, 18.1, 22.1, 19.7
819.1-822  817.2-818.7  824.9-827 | 0.28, 23.7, 22.1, 23.2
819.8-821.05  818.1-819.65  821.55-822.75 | 0.06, 24.2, 21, 22.7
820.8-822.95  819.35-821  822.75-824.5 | 0.27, 21.5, 25.2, 23.3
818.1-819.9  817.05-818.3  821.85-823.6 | -0.11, 21.8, 24.6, 22.5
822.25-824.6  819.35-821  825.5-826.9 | -0.25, 21.5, 22.2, 21.9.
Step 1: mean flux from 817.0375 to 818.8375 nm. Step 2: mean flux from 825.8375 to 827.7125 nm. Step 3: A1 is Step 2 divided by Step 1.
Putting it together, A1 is 0.93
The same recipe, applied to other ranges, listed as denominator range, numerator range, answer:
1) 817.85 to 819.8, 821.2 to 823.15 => 0.88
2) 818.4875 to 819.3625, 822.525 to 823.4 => 1.06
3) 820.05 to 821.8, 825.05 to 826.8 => 1.11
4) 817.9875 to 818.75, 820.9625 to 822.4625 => 0.75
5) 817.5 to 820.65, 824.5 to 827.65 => 0.93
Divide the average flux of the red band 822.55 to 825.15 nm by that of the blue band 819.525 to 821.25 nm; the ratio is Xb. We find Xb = 1.14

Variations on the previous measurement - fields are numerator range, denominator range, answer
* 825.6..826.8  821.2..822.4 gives 1.14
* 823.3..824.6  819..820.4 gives 1.05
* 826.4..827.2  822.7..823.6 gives 0.79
